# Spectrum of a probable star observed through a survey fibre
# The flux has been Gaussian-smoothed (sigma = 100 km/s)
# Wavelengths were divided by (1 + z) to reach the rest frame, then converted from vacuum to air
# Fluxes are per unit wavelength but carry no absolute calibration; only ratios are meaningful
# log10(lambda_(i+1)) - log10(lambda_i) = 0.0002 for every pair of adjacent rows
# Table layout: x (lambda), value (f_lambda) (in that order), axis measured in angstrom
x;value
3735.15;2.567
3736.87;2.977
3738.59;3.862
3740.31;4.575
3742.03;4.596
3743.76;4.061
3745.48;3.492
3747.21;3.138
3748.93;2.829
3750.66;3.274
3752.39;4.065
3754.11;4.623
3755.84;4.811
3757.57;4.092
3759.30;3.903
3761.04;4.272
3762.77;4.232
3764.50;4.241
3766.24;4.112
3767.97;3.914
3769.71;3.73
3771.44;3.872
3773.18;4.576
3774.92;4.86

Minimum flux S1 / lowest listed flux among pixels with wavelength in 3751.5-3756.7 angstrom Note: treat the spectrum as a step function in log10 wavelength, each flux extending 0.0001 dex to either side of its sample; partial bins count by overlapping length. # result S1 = 4.065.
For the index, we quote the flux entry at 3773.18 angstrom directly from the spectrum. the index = 4.576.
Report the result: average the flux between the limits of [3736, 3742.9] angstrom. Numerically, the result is 4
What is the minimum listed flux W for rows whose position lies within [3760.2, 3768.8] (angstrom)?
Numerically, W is 3.914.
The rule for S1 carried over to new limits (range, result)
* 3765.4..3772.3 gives 3.73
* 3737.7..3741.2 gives 3.862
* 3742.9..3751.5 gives 2.829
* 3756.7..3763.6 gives 3.903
